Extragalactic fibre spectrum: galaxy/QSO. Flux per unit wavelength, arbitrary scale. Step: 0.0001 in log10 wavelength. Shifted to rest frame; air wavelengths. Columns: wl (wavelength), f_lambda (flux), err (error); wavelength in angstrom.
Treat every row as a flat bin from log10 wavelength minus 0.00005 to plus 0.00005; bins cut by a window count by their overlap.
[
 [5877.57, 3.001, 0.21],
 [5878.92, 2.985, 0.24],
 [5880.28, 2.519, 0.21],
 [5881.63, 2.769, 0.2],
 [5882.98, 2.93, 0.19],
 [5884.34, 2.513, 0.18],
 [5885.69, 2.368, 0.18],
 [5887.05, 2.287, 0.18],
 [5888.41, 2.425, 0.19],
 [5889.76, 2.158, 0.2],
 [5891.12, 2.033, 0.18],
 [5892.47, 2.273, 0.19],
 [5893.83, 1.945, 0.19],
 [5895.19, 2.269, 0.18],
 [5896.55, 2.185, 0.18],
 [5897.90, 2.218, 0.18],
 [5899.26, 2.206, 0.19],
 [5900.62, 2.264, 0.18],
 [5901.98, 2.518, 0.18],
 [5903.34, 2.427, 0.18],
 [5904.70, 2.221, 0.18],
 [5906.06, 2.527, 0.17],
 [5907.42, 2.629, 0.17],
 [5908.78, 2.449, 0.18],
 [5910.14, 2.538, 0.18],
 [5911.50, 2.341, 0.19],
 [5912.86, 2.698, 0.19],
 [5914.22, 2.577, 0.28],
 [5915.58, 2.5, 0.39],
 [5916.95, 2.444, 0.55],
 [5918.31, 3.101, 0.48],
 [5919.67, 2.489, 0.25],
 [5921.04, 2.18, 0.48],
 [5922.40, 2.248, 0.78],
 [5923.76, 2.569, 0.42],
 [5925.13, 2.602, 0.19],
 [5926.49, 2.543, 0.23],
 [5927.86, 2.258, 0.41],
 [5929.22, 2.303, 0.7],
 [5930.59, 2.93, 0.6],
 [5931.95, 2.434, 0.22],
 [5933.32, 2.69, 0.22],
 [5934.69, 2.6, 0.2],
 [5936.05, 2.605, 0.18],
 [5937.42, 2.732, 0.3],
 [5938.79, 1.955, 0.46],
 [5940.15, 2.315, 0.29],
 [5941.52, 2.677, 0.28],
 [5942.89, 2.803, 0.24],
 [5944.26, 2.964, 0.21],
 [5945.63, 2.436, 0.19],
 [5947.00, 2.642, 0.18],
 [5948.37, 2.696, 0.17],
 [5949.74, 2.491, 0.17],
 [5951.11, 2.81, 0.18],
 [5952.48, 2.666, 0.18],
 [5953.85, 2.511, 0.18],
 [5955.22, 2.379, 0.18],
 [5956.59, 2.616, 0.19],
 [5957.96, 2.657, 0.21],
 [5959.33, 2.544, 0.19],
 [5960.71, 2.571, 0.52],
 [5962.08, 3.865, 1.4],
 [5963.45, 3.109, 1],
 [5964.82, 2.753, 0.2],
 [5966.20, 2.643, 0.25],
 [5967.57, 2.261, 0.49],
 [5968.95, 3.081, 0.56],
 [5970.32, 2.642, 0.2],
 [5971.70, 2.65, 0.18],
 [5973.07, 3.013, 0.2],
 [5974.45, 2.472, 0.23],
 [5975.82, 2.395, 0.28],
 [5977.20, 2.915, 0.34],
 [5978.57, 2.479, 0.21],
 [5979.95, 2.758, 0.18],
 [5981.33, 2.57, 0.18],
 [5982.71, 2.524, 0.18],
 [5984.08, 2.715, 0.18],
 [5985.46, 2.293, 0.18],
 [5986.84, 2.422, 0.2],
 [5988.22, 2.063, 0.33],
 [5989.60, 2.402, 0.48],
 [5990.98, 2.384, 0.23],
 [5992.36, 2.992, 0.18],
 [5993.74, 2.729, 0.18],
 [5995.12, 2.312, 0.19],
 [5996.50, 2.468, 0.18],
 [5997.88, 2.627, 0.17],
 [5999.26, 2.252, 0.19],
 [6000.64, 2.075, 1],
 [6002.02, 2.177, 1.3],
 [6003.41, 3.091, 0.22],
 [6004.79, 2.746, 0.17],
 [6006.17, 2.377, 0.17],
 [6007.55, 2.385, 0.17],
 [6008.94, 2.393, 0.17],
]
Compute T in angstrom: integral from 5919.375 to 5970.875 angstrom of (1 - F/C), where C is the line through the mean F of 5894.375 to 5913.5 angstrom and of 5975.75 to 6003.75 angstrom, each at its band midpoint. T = -3.6 angstrom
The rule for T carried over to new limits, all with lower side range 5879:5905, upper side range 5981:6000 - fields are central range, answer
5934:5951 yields -1.14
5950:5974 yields -2.93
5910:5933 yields -1.17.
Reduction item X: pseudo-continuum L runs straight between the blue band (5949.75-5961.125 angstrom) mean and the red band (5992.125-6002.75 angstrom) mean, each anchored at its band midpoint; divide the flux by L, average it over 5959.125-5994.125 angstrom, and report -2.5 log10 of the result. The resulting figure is -0.06 mag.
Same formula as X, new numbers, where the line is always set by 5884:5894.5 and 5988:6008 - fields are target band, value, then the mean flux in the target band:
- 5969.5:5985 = -0.090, 2.65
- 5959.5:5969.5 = -0.192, 2.87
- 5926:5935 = -0.089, 2.53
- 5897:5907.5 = -0.041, 2.36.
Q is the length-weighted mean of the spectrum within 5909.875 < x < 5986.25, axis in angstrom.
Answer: 2.61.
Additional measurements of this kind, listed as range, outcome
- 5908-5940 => 2.51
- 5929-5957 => 2.59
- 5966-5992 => 2.57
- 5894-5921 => 2.44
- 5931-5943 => 2.53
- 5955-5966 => 2.82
